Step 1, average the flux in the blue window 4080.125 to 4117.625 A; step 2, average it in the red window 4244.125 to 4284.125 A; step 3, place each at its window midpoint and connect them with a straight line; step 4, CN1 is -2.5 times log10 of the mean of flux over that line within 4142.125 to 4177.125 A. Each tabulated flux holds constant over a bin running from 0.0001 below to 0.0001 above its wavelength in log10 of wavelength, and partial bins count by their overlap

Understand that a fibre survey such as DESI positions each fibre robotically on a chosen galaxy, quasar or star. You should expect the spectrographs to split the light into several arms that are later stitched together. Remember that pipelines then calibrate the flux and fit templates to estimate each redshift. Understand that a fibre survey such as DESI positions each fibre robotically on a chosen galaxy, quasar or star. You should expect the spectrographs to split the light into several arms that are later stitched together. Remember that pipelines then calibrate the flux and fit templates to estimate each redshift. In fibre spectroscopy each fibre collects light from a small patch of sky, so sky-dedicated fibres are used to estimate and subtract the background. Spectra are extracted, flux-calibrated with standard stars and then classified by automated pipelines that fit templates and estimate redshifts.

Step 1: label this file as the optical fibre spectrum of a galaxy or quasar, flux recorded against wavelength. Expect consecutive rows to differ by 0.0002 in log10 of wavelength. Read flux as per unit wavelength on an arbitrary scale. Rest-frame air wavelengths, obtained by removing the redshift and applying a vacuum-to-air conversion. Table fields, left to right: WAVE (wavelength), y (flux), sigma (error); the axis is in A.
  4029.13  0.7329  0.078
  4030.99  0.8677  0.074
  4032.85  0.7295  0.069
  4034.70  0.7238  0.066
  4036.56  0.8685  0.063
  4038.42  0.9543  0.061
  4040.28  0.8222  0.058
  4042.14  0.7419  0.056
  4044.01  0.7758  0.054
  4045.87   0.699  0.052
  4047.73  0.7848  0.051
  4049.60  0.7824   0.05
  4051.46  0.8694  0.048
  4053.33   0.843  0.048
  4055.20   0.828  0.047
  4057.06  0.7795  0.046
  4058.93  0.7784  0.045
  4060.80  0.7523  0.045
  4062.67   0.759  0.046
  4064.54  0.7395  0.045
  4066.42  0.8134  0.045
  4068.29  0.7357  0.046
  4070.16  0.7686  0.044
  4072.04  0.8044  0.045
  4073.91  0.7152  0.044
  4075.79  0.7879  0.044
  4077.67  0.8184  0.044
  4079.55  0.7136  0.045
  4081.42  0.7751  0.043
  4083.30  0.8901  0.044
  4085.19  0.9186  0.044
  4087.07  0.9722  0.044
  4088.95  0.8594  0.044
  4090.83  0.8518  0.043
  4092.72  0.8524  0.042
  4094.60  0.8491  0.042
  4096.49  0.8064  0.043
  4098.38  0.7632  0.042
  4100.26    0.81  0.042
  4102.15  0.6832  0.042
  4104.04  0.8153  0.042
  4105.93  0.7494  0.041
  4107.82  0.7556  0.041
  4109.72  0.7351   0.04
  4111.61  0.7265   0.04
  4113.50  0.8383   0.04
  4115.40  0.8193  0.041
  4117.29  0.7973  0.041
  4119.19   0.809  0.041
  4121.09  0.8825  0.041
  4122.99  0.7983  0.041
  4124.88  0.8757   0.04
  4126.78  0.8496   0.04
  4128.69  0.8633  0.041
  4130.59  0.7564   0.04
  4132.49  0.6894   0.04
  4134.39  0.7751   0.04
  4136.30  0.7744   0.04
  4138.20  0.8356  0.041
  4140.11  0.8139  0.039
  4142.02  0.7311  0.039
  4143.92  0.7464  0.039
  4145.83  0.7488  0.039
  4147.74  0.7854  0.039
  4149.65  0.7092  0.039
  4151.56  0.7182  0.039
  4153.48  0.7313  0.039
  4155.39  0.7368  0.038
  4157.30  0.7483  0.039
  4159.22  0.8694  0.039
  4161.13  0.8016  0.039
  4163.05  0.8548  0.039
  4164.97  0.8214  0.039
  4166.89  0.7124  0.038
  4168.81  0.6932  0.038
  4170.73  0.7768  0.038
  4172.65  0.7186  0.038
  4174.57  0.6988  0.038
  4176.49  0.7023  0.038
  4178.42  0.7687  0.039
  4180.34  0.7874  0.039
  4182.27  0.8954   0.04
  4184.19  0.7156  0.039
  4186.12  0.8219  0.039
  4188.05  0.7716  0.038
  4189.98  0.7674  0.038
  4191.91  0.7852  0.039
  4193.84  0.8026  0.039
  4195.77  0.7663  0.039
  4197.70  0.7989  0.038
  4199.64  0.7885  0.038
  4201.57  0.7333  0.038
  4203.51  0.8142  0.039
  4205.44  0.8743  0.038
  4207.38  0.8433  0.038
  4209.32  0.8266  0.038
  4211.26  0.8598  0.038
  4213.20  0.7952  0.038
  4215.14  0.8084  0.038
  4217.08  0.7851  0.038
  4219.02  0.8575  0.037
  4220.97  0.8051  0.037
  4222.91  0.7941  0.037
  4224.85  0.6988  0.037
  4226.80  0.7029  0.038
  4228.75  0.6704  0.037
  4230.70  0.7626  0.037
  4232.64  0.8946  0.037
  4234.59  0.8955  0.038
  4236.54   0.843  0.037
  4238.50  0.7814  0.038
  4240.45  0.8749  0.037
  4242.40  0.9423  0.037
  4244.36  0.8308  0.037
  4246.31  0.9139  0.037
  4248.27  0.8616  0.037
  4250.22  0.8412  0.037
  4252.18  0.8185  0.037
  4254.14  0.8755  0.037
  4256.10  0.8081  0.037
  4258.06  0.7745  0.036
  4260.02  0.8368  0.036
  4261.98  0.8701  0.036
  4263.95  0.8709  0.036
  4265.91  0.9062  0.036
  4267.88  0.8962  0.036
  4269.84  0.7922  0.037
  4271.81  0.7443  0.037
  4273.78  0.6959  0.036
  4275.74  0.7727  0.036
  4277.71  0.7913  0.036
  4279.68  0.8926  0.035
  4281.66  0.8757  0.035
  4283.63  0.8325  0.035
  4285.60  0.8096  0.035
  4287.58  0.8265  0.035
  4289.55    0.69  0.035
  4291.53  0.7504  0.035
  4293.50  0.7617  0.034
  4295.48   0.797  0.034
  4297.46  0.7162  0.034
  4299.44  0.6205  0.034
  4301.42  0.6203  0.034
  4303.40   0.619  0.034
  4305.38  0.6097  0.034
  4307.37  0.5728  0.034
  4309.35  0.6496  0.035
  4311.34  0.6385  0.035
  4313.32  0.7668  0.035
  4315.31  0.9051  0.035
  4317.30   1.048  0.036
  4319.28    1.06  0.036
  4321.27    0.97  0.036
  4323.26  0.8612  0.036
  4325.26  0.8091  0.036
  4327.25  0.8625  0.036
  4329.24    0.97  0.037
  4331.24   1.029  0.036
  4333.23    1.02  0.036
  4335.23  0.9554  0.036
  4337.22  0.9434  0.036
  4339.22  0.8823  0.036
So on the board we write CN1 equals 0.09 mag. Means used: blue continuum 0.813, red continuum 0.833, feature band 0.754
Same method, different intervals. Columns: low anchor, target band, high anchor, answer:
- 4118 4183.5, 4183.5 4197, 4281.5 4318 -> -0.01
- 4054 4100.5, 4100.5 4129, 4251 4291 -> 0.01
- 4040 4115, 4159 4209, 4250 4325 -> 0.01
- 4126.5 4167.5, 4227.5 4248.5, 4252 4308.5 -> -0.09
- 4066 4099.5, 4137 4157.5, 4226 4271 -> 0.10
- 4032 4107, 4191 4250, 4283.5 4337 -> -0.01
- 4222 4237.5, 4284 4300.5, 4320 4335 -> 0.17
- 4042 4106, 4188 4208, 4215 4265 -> 0.03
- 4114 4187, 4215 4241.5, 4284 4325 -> -0.03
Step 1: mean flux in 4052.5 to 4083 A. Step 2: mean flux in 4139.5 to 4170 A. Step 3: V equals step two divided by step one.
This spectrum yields 0.98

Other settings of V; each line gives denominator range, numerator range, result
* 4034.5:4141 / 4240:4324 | 1.00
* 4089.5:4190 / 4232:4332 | 1.04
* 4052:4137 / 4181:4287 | 1.02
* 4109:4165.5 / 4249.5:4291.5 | 1.04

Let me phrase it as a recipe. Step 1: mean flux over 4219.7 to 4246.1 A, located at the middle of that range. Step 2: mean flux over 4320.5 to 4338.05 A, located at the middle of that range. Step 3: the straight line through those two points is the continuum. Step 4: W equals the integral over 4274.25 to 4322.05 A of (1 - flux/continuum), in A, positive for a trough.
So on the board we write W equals 6.5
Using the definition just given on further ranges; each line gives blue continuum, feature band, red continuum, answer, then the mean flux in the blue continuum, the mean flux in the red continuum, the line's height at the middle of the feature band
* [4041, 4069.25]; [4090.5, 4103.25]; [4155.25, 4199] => -0.4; 0.779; 0.775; 0.778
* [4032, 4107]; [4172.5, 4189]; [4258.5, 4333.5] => 0.8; 0.8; 0.807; 0.803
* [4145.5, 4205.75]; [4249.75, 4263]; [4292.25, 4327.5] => -1.1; 0.772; 0.77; 0.77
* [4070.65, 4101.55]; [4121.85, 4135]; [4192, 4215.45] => 0.2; 0.822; 0.808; 0.817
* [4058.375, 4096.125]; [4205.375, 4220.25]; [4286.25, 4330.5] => -0.7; 0.808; 0.78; 0.792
